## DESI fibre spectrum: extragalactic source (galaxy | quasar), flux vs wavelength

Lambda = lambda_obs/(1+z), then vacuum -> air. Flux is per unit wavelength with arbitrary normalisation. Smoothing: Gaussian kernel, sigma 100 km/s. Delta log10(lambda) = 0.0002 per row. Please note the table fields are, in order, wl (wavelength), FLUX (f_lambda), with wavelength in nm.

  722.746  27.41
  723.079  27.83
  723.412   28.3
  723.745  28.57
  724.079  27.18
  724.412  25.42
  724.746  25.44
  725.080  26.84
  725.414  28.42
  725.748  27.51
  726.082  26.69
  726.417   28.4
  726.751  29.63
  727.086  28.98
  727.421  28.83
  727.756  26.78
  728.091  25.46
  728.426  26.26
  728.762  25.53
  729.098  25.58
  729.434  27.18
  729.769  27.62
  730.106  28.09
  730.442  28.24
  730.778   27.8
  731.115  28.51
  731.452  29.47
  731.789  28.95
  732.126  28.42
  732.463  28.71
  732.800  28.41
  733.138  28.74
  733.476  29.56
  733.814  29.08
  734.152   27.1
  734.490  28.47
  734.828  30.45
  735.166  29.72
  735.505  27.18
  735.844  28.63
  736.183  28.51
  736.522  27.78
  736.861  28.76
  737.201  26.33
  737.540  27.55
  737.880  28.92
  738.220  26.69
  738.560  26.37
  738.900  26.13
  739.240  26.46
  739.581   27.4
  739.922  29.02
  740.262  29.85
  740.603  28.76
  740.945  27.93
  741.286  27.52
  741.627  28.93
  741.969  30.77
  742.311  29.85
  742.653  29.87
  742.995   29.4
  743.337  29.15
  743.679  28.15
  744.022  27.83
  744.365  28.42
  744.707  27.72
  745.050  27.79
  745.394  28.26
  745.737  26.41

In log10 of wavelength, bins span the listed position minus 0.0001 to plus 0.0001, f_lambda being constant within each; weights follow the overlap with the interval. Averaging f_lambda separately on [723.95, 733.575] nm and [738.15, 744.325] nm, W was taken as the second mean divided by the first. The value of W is 1.03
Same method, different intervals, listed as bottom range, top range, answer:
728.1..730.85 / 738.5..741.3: 1.03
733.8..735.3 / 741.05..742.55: 1.01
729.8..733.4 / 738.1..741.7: 0.97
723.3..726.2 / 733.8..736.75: 1.05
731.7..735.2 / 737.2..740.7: 0.96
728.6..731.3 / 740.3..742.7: 1.06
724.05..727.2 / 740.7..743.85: 1.06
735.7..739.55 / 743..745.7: 1.03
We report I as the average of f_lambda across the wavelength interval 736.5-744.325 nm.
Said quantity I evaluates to 28.2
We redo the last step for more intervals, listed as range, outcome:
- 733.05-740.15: 28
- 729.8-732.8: 28.5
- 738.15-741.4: 27.6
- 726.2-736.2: 28.1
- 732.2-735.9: 28.7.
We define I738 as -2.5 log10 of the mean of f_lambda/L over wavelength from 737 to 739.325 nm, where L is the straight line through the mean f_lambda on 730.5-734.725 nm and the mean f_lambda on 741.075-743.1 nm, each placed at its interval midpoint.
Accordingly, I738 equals 0.08 mag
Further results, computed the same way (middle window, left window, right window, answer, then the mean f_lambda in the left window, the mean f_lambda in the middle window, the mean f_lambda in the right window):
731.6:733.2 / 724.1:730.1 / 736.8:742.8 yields -0.043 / 27.1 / 28.7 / 28.2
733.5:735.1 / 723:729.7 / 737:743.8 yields -0.042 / 27.2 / 28.9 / 28.3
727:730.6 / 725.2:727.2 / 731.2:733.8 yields 0.055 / 28.2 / 27.1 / 28.9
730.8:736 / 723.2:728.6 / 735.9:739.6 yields -0.051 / 27.4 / 28.7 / 27.4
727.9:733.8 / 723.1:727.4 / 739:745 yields 0.006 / 27.7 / 27.8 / 28.6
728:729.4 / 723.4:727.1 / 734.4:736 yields 0.087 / 27.5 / 25.9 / 28.9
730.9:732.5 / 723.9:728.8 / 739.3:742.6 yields -0.038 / 27.2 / 28.8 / 28.8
